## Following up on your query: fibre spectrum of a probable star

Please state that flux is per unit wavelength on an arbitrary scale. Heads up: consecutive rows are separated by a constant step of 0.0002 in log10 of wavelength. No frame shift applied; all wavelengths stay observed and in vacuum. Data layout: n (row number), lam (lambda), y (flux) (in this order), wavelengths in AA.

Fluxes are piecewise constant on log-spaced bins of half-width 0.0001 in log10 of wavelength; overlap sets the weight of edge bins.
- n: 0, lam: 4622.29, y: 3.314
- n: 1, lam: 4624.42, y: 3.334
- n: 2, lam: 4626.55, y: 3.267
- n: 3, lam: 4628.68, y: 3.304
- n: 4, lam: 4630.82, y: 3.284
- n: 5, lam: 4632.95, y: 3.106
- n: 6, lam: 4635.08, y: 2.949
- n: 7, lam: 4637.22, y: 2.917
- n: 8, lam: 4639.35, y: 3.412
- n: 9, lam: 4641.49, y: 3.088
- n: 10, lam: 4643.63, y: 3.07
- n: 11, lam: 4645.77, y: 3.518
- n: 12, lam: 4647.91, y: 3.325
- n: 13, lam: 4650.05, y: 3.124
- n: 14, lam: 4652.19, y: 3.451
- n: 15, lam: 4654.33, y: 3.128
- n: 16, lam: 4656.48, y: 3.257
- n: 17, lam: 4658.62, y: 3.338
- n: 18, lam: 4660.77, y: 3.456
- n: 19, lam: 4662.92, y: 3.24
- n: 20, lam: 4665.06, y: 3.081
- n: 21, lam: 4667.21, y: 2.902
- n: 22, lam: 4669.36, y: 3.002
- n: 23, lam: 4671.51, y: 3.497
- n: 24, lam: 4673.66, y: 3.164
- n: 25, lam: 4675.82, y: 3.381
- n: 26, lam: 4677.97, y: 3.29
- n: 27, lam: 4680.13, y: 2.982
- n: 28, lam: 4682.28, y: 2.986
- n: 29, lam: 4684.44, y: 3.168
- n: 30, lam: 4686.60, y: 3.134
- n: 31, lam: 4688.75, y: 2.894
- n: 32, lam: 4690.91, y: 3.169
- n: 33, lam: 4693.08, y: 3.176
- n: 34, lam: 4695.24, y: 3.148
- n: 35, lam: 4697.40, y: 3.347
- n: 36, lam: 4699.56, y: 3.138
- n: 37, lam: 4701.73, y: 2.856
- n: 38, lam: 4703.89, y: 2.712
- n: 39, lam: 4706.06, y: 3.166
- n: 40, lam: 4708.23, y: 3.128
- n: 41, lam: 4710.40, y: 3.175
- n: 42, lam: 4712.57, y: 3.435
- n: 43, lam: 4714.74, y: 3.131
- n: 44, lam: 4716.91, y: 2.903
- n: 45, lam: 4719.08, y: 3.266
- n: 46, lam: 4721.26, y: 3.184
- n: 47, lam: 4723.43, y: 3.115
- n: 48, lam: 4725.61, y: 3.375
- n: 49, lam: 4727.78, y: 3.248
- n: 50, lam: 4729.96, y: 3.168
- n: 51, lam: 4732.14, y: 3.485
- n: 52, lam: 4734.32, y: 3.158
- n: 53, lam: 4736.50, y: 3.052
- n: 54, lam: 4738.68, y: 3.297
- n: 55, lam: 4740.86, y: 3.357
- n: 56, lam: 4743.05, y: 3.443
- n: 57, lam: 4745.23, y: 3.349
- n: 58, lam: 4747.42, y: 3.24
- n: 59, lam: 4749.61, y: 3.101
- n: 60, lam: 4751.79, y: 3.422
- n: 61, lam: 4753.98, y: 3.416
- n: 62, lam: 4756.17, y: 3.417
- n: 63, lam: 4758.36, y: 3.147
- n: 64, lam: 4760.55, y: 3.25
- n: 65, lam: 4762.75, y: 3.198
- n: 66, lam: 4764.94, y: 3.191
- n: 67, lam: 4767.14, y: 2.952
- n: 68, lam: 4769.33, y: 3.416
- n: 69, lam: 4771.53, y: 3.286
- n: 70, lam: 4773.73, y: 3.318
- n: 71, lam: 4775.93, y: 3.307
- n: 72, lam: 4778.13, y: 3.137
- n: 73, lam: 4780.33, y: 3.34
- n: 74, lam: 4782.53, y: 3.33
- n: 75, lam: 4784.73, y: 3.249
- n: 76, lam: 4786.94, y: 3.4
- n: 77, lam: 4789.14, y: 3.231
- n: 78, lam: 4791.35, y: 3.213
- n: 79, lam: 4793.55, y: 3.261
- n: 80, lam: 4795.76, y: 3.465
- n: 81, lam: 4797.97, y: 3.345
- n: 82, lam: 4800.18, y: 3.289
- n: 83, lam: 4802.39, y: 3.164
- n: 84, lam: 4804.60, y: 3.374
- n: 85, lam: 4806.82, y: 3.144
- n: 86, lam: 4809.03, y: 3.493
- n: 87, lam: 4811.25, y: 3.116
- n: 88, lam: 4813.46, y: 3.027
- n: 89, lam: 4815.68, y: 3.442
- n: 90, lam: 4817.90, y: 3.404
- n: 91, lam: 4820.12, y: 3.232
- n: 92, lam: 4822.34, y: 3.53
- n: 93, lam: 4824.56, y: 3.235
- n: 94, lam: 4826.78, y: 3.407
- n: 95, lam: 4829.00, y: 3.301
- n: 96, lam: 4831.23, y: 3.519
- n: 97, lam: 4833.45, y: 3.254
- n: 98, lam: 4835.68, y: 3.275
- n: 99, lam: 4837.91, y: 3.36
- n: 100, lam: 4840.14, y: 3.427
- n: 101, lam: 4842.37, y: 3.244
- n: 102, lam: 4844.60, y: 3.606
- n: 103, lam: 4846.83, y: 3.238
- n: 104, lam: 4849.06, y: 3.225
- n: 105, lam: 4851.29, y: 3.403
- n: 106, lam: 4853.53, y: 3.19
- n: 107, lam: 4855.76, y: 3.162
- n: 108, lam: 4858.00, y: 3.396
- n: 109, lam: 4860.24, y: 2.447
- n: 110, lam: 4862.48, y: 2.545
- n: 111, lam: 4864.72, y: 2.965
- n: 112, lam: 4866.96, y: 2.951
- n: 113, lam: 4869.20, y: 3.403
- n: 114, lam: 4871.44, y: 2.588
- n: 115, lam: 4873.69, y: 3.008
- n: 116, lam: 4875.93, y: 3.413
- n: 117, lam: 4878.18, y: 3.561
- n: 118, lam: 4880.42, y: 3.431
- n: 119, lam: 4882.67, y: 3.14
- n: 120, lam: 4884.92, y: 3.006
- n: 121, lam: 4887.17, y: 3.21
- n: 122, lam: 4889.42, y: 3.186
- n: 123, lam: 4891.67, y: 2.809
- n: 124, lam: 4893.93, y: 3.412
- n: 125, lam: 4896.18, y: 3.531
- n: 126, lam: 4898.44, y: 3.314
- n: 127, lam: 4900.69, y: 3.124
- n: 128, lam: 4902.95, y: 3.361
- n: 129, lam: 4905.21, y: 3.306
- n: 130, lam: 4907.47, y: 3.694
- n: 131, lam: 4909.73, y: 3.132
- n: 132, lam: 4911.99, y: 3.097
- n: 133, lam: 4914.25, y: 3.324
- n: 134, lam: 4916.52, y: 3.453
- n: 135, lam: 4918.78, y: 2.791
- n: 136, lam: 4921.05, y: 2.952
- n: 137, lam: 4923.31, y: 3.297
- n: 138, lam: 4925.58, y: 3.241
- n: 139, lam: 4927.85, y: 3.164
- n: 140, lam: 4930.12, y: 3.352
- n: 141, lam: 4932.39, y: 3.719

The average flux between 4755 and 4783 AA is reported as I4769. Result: 3.25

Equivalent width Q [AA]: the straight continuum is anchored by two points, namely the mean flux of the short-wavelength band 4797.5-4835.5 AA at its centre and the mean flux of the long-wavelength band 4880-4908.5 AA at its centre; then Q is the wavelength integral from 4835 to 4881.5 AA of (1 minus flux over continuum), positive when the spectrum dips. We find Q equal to 1.5 AA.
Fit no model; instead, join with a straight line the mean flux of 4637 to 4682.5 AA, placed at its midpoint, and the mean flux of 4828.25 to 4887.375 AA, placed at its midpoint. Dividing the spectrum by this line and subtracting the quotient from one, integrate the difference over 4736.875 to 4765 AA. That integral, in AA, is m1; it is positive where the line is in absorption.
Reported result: -0.7 AA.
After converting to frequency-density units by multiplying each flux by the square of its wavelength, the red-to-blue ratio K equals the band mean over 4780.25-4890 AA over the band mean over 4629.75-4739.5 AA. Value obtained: 1.09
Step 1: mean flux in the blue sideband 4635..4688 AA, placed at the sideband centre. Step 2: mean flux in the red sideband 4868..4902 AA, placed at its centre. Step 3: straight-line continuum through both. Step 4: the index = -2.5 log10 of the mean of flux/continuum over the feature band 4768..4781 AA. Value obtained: -0.03 mag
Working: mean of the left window 3.2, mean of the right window 3.21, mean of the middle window 3.29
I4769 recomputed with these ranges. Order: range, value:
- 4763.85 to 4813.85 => 3.27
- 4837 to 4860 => 3.29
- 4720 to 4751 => 3.26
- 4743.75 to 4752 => 3.27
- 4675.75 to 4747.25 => 3.17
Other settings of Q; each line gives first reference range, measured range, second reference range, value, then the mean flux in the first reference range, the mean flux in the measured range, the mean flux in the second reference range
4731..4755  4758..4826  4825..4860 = 0.6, 3.3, 3.28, 3.31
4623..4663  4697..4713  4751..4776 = 0.8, 3.24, 3.1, 3.27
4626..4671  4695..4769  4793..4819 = 1.0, 3.2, 3.21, 3.29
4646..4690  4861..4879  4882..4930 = 1.0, 3.2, 3.03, 3.22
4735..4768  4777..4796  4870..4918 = -0.2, 3.26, 3.28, 3.24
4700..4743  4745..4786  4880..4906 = -1.0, 3.18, 3.26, 3.23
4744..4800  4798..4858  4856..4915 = -1.6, 3.28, 3.31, 3.17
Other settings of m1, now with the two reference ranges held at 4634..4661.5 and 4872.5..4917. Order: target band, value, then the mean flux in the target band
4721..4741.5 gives 0.0 AA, 3.25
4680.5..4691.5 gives 0.6 AA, 3.06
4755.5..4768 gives 0.2 AA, 3.19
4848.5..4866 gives 1.2 AA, 3.03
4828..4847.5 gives -0.6 AA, 3.36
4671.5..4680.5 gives -0.1 AA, 3.25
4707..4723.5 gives 0.4 AA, 3.17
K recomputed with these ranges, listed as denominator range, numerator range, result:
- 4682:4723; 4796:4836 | 1.12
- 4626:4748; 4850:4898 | 1.06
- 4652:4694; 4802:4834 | 1.11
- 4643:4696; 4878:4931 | 1.12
